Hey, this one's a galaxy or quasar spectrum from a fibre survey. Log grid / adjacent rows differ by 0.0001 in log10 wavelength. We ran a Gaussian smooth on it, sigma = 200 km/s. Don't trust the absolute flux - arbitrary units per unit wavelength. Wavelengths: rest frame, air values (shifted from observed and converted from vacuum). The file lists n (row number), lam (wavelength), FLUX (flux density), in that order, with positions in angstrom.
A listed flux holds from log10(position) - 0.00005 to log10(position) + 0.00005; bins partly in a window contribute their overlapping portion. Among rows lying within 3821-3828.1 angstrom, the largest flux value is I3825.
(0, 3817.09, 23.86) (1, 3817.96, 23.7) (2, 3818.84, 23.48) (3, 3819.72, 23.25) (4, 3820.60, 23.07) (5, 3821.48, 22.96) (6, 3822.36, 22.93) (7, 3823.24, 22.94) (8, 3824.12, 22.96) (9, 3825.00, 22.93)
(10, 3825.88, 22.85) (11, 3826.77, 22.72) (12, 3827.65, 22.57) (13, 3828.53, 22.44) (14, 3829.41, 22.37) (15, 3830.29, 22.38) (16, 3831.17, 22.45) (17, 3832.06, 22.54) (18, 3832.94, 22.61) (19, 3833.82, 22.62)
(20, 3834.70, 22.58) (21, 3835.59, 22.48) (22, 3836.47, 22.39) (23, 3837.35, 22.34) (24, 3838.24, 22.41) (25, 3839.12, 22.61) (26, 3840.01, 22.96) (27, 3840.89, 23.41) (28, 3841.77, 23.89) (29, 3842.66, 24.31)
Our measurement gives 22.96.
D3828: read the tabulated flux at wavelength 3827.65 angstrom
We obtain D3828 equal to 22.57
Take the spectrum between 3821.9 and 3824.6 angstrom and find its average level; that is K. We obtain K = 23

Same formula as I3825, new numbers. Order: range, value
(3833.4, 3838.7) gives 22.62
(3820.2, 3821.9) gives 23.07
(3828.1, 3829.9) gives 22.44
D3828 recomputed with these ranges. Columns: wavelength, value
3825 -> 22.93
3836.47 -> 22.39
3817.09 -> 23.86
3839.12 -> 22.61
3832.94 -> 22.61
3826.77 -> 22.72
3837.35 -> 22.34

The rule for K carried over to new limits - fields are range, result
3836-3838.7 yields 22.4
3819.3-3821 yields 23.2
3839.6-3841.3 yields 23.2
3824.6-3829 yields 22.7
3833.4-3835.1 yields 22.6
